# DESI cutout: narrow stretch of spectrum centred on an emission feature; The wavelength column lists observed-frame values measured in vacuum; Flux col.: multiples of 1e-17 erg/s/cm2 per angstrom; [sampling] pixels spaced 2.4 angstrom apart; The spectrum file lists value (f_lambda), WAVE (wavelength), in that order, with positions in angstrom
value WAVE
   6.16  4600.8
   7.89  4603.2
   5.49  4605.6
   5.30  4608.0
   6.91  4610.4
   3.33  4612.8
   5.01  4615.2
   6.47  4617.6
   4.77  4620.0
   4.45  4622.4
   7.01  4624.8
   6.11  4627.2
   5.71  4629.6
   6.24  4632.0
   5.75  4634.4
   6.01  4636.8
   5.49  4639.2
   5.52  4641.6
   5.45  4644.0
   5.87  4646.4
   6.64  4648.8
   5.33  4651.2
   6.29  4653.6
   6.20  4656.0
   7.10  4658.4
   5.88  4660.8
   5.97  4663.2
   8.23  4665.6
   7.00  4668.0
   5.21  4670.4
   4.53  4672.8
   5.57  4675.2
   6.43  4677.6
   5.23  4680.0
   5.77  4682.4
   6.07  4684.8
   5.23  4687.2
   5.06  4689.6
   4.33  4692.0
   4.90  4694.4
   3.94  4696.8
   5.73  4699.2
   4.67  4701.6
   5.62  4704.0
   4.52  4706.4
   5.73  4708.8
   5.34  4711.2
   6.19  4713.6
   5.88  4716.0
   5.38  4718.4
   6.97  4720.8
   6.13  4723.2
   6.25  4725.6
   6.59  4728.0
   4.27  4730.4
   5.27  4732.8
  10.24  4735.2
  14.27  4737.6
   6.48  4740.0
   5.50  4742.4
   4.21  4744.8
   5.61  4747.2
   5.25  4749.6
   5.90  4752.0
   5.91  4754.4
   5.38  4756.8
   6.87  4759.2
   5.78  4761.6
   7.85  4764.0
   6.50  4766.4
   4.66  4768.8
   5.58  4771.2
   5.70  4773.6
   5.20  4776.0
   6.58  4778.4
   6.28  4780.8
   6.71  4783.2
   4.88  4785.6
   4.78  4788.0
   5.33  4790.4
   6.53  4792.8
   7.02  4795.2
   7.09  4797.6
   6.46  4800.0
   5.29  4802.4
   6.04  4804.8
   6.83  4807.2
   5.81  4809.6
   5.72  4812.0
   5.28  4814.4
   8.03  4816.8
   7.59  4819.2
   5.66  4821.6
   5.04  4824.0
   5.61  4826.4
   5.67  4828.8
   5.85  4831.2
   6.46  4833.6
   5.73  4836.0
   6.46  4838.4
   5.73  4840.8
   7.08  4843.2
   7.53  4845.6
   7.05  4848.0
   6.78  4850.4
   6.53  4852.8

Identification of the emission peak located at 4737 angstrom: Hgamma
